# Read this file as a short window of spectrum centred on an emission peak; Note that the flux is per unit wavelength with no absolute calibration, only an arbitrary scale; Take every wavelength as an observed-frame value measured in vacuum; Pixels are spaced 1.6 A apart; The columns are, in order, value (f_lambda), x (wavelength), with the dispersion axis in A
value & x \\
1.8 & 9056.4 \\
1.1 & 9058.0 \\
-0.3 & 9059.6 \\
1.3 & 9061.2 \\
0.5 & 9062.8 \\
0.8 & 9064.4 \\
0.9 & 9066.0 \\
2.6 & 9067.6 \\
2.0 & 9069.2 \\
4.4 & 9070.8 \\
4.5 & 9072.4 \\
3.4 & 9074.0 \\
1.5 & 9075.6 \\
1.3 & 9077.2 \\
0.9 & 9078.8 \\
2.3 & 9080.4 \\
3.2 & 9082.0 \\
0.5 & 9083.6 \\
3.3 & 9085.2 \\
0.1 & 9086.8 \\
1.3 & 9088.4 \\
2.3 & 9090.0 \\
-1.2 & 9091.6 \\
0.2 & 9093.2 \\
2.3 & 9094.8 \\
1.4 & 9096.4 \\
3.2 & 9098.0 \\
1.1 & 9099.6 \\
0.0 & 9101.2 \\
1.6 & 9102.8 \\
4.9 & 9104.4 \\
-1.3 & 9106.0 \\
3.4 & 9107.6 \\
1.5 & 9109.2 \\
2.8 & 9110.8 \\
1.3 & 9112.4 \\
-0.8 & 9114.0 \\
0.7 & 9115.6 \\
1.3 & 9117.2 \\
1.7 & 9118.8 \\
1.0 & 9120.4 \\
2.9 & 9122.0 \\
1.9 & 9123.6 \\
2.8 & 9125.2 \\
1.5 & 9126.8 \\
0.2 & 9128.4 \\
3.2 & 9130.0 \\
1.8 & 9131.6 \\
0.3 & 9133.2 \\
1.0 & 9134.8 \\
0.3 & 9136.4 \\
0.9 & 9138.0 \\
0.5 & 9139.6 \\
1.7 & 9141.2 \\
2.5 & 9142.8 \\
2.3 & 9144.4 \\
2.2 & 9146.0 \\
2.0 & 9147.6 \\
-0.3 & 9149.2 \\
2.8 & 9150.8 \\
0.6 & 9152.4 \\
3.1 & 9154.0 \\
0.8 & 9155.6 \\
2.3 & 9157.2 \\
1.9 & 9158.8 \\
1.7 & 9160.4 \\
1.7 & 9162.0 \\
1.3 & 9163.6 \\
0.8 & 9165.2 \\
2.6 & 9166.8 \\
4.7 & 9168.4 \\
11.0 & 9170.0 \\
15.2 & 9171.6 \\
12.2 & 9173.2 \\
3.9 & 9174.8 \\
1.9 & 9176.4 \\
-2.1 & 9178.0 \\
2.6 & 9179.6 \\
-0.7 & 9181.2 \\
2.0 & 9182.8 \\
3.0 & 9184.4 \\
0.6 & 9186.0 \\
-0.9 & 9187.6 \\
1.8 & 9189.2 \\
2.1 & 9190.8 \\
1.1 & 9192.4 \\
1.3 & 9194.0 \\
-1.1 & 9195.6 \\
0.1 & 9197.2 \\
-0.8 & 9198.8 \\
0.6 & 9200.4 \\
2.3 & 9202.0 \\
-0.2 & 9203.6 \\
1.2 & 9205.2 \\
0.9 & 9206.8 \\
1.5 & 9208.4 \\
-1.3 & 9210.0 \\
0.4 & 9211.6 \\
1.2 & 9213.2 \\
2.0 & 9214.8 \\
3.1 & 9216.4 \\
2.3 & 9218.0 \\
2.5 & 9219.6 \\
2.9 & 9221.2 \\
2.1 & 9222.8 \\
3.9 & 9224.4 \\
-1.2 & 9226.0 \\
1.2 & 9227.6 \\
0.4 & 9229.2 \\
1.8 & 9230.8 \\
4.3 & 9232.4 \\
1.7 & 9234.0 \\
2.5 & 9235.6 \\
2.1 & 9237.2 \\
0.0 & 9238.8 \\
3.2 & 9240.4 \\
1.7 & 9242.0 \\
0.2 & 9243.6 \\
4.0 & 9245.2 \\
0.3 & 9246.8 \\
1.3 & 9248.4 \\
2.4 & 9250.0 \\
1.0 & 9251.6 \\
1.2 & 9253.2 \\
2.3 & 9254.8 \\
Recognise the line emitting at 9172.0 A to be H-beta 4861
